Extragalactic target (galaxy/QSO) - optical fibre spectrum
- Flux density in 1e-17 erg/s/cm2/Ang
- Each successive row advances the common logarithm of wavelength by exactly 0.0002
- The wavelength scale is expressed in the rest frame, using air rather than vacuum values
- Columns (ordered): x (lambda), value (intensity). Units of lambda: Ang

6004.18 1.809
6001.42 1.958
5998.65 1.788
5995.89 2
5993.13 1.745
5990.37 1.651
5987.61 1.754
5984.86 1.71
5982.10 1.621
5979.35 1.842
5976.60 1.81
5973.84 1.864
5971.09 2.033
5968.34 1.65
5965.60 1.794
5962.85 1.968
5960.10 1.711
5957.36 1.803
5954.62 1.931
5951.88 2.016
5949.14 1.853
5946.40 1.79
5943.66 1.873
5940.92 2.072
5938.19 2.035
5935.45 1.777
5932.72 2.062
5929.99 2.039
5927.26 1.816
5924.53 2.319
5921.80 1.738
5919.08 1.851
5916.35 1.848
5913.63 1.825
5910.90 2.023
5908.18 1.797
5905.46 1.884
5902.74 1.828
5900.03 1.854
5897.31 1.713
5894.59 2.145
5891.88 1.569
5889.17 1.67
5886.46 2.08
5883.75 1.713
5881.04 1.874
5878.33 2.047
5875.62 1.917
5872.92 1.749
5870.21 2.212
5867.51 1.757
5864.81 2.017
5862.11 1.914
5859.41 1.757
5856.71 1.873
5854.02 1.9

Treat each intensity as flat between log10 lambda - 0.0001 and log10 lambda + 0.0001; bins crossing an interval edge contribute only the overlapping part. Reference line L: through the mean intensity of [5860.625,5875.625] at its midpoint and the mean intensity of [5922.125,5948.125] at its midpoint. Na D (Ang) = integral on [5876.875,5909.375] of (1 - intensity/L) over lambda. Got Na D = 1.6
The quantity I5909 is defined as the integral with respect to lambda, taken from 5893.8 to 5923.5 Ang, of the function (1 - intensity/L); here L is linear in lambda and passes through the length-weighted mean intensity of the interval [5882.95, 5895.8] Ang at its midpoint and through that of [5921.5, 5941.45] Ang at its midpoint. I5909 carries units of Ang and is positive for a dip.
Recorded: 0.68 Ang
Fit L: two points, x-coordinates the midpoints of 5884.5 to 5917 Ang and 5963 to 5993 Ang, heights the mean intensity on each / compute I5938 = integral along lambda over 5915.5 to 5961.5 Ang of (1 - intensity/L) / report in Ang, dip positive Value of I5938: -2.5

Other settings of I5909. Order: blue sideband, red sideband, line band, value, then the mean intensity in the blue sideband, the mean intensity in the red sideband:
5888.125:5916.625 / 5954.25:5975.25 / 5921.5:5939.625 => -1.45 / 1.83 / 1.84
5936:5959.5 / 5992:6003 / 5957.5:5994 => 2.08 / 1.91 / 1.87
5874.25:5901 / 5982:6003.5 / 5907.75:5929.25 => -0.86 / 1.86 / 1.79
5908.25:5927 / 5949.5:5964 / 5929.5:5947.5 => -0.46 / 1.92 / 1.88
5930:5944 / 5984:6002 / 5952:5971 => 0.61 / 1.98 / 1.8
